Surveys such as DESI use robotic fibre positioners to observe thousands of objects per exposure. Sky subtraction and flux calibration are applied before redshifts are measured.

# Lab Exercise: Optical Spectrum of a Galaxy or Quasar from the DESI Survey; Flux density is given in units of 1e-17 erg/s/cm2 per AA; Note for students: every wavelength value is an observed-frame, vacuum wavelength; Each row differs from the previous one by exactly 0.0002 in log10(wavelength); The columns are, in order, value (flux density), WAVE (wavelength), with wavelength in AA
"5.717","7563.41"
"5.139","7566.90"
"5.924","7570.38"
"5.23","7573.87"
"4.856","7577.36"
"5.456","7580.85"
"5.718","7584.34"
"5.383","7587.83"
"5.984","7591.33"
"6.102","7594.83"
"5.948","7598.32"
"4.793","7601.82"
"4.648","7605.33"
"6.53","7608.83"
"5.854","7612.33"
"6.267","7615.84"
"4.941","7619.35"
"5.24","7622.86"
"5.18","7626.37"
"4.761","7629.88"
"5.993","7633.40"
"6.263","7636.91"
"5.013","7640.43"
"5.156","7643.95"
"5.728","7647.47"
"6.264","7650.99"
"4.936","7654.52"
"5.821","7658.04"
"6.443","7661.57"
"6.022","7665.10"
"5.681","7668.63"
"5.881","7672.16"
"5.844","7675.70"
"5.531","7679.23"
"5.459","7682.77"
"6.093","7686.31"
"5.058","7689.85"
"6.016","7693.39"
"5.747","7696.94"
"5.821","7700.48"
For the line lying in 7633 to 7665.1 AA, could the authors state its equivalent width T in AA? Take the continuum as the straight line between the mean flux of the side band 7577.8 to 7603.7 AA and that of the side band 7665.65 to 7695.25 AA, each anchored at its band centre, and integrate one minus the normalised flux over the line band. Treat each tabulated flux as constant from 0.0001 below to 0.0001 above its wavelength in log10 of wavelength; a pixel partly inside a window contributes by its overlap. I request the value -0.4 AA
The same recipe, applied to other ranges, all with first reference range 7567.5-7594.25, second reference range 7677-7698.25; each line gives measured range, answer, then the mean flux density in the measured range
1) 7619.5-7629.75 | 0.88 AA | 5.1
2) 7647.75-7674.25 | -1.12 AA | 5.86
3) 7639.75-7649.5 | 0.42 AA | 5.36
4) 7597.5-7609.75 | 0.38 AA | 5.37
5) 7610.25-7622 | -0.24 AA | 5.68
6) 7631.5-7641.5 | -0.37 AA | 5.79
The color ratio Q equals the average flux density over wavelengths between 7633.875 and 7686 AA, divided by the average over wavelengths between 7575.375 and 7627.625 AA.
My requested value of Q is 1.04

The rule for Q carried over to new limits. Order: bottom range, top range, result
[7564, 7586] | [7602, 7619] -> 1.05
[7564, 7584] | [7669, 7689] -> 1.07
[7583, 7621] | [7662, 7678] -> 1.04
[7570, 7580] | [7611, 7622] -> 1.07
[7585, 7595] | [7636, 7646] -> 0.94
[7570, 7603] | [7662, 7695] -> 1.04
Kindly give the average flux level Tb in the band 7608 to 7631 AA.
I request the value 5.52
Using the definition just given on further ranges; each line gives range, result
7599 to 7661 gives 5.52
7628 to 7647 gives 5.46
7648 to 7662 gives 5.8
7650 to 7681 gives 5.81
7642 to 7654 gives 5.62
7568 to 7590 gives 5.43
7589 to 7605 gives 5.6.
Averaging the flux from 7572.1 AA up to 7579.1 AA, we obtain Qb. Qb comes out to 5.04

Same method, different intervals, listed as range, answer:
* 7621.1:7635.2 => 5.3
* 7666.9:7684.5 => 5.68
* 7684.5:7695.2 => 5.72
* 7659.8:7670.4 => 6.05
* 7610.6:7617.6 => 6.06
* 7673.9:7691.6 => 5.6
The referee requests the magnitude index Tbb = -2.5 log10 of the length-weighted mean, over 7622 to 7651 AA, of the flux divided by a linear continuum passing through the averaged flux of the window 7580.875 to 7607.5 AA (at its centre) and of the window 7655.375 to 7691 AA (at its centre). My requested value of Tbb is 0.04 mag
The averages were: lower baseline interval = 5.52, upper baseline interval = 5.77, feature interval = 5.48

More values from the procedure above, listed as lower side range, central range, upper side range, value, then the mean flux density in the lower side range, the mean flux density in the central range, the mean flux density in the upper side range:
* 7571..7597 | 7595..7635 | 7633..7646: 0.014 mag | 5.56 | 5.49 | 5.57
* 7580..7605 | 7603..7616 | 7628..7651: -0.031 mag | 5.58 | 5.72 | 5.54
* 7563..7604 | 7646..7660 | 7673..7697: -0.014 mag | 5.5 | 5.7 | 5.68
